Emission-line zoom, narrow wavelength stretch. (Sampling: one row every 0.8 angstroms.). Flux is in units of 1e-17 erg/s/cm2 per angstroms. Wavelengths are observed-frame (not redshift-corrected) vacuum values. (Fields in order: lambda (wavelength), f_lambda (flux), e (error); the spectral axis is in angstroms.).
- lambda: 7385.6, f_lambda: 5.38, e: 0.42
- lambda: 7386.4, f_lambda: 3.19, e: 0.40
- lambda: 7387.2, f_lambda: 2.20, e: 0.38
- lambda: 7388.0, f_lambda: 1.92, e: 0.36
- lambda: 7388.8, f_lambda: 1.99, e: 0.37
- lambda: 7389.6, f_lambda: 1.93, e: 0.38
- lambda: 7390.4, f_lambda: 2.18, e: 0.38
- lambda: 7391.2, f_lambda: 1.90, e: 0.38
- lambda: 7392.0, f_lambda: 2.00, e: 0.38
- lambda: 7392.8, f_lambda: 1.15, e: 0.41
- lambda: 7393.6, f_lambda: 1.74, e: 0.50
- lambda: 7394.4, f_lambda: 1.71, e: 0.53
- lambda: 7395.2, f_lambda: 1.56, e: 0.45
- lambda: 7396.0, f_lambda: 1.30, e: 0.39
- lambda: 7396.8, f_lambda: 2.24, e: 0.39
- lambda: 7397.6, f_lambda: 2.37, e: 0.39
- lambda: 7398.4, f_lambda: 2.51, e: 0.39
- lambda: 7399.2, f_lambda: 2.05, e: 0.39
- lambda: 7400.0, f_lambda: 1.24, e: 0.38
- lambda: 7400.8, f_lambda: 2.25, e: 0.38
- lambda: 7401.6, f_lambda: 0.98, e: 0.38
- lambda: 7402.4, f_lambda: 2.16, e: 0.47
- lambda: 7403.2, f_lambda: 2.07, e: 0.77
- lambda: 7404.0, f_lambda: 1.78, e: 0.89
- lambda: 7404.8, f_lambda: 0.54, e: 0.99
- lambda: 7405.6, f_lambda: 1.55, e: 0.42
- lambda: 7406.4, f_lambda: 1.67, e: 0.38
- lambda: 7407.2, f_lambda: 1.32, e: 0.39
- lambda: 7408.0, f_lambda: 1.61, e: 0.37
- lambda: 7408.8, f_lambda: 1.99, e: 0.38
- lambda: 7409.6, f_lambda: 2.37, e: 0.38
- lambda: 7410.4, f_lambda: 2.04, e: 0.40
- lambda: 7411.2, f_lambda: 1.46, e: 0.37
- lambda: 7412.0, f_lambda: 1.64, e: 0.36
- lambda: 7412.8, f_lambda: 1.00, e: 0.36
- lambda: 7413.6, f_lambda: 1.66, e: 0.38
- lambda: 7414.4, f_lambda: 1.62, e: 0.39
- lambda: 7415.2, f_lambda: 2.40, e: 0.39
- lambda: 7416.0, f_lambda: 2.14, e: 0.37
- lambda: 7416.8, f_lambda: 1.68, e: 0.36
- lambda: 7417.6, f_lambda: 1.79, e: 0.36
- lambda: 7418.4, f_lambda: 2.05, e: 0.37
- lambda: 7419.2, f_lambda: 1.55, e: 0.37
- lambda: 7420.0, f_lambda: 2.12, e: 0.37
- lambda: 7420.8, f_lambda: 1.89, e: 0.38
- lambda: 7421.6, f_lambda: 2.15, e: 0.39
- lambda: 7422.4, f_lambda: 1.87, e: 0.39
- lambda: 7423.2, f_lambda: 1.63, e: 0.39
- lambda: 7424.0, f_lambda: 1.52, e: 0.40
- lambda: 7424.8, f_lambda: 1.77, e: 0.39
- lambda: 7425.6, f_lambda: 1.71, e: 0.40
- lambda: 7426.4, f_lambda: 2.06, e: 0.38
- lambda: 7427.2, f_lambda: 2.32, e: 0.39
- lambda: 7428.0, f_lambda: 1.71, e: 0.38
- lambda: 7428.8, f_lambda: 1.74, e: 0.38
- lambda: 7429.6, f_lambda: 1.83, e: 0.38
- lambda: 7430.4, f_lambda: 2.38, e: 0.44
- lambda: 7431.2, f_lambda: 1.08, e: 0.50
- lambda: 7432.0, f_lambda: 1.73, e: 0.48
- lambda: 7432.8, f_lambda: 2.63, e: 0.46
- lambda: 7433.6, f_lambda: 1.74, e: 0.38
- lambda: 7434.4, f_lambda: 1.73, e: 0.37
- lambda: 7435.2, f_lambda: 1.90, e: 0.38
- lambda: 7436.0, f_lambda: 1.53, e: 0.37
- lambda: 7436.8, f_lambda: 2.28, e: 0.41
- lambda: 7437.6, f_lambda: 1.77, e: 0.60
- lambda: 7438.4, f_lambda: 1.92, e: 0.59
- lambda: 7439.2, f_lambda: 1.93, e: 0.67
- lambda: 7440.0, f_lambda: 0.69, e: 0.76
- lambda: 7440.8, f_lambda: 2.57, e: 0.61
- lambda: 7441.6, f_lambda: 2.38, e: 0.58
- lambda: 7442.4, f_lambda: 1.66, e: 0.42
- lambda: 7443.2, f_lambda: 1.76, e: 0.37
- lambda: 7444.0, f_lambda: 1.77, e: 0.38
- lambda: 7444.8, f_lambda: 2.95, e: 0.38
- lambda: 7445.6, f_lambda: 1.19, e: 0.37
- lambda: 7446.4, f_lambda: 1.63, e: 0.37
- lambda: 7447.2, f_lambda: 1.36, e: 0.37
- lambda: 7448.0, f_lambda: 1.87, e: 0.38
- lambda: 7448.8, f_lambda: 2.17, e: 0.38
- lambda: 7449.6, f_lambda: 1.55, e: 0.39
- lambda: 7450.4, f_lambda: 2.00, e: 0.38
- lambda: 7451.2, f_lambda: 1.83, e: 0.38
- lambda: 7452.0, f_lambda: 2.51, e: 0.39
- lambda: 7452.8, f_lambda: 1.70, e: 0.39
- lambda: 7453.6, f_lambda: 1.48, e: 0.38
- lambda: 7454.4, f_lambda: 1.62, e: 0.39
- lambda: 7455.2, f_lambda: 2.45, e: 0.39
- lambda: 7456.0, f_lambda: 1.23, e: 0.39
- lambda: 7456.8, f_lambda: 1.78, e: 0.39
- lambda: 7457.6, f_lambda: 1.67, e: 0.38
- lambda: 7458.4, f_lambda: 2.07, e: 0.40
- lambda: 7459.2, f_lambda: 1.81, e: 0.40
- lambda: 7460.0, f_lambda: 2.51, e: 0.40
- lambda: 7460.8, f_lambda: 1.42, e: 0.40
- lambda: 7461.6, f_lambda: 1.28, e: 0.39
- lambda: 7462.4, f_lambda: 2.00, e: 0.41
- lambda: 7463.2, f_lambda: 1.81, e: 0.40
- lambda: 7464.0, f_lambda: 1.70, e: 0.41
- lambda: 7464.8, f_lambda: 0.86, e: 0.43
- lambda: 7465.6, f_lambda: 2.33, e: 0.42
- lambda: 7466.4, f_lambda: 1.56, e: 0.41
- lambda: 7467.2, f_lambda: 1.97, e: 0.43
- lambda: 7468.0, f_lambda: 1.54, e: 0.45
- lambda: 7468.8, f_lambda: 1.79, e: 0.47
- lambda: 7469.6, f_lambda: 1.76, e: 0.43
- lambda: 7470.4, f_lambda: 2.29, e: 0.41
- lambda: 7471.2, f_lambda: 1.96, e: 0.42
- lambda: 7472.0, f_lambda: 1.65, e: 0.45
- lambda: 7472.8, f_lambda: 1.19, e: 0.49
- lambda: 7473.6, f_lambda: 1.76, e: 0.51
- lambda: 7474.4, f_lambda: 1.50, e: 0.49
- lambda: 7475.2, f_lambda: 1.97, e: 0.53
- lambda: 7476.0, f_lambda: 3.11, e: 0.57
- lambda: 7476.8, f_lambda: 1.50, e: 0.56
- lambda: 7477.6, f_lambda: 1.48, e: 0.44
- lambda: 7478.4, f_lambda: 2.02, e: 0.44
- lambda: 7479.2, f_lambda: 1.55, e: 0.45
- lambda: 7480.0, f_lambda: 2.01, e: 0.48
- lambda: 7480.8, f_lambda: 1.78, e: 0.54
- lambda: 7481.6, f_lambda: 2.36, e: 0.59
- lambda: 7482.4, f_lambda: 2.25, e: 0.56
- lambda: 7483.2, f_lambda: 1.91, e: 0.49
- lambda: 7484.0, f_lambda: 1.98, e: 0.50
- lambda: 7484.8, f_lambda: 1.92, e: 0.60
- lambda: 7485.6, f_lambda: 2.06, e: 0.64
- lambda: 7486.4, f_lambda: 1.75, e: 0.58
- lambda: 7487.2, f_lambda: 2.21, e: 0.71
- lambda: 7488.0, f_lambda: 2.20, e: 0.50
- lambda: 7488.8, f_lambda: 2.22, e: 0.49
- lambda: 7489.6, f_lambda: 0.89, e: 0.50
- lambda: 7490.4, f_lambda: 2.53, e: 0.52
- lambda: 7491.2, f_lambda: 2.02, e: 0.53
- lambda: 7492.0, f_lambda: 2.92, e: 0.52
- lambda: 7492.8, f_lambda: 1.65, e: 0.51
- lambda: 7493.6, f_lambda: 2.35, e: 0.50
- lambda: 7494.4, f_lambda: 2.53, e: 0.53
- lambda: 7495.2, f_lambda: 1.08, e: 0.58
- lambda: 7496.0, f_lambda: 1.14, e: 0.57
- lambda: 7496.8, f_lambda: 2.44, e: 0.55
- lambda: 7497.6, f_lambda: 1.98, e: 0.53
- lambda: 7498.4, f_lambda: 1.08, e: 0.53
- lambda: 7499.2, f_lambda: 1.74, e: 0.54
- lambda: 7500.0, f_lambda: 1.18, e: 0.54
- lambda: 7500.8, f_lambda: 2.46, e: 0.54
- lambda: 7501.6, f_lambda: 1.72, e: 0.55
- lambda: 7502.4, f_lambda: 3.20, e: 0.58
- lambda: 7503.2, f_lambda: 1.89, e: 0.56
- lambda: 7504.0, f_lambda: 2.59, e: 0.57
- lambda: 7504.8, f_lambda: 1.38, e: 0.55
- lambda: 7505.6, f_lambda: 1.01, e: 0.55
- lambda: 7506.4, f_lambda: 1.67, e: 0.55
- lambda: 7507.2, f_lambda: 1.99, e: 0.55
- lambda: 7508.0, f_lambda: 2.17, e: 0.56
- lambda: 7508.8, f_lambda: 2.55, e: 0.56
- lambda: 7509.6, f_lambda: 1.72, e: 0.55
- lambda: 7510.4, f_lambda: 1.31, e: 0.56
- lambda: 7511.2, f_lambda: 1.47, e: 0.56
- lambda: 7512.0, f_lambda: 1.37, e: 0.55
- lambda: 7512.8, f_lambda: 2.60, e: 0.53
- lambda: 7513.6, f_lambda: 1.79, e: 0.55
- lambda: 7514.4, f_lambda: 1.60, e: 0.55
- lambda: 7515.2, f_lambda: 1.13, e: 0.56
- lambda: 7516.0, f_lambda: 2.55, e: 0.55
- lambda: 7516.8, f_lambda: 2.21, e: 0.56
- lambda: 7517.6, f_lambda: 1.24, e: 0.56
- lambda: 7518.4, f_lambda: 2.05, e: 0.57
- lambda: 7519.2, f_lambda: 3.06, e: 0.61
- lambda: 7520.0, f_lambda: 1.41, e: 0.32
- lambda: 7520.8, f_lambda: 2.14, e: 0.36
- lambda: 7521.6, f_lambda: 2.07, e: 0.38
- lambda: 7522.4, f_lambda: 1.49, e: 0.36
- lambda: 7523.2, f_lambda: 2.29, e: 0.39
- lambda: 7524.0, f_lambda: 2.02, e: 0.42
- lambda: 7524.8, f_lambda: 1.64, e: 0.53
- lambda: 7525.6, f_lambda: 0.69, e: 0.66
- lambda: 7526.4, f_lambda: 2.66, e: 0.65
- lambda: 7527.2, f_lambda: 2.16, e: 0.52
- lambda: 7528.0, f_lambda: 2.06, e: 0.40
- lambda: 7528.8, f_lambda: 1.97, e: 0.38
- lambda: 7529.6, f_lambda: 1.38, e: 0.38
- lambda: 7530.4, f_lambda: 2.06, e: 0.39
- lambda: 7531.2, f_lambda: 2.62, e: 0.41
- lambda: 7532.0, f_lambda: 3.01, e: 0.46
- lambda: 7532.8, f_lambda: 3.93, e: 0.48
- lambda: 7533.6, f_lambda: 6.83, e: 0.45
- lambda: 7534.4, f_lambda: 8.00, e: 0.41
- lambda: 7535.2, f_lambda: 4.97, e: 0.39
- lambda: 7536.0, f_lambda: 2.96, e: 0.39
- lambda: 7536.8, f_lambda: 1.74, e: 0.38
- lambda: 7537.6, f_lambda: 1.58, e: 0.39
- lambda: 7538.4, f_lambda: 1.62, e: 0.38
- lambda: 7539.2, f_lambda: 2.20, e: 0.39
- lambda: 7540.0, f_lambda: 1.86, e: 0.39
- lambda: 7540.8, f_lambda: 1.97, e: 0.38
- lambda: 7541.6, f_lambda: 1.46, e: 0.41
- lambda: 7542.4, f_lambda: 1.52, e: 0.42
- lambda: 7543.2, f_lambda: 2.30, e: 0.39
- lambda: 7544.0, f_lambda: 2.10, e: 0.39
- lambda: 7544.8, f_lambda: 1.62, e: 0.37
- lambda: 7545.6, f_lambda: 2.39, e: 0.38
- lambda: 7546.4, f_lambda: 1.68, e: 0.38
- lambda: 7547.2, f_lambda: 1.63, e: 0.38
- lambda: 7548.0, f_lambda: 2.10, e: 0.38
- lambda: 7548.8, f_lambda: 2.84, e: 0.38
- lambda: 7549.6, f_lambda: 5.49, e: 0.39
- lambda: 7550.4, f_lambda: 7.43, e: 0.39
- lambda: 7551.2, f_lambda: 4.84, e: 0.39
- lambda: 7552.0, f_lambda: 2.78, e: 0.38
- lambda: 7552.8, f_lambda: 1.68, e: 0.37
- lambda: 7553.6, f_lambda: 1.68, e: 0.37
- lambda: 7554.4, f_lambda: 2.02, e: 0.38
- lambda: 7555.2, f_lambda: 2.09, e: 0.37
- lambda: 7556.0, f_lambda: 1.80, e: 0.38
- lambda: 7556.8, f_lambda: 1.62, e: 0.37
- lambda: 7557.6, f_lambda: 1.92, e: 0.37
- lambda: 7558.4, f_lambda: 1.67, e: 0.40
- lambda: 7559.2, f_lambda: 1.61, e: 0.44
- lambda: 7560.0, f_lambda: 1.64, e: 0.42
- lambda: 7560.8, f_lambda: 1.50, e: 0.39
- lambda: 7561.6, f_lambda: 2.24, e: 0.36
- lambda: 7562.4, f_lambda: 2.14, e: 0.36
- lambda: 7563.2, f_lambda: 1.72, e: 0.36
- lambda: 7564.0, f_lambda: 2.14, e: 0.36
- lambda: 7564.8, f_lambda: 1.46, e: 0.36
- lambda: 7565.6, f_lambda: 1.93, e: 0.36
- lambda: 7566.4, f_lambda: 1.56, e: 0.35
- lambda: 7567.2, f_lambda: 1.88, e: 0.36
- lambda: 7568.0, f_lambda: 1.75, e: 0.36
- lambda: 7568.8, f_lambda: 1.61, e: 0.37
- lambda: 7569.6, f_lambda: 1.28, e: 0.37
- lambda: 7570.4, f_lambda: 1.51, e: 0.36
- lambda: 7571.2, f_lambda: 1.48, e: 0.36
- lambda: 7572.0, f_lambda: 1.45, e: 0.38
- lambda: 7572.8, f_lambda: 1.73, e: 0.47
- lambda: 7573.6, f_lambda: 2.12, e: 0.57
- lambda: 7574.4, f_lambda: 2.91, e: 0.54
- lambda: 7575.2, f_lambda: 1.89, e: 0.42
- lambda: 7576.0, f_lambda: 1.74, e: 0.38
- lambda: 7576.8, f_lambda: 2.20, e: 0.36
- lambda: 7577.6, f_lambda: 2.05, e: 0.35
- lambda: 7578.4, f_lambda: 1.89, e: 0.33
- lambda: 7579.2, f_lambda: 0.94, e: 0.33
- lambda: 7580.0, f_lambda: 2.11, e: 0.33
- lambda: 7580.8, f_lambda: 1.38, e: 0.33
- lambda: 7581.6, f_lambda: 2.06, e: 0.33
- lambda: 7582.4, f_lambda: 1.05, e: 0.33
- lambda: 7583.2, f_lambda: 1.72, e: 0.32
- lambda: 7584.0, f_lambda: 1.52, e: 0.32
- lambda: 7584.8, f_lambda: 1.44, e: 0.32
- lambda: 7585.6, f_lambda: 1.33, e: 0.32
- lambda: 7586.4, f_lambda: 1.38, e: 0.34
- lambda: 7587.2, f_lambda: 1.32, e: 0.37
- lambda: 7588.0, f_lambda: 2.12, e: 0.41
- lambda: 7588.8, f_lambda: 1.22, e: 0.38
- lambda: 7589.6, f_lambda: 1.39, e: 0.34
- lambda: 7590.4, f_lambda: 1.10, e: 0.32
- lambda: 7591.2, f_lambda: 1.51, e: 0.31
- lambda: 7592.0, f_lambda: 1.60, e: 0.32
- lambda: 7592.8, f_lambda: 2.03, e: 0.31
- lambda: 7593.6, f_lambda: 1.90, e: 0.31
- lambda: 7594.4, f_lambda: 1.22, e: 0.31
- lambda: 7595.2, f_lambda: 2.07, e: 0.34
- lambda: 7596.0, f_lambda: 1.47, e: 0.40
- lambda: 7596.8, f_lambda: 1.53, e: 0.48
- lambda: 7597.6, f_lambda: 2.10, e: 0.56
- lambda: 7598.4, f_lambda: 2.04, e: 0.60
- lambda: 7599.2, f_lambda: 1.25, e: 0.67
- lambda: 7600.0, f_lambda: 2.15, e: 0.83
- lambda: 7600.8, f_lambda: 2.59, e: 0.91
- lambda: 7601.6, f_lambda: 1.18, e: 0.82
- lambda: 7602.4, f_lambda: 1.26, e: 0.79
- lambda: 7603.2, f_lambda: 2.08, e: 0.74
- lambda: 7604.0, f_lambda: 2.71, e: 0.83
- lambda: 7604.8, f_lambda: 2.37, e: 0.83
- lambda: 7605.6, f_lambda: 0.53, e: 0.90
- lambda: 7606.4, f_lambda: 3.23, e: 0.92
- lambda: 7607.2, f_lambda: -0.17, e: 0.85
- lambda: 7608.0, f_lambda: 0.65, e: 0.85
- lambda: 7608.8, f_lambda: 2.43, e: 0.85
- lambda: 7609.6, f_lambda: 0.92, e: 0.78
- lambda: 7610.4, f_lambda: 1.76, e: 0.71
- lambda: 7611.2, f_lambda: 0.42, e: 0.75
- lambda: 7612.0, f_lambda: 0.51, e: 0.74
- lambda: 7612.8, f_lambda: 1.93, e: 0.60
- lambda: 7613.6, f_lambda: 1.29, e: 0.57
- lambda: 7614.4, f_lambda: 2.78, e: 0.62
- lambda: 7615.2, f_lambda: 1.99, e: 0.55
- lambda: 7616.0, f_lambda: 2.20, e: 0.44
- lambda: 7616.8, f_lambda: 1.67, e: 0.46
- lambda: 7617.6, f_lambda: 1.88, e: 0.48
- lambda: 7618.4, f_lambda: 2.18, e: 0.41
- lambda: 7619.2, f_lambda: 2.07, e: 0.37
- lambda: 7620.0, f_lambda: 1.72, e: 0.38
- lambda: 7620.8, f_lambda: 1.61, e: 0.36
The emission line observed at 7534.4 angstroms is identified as [S II]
